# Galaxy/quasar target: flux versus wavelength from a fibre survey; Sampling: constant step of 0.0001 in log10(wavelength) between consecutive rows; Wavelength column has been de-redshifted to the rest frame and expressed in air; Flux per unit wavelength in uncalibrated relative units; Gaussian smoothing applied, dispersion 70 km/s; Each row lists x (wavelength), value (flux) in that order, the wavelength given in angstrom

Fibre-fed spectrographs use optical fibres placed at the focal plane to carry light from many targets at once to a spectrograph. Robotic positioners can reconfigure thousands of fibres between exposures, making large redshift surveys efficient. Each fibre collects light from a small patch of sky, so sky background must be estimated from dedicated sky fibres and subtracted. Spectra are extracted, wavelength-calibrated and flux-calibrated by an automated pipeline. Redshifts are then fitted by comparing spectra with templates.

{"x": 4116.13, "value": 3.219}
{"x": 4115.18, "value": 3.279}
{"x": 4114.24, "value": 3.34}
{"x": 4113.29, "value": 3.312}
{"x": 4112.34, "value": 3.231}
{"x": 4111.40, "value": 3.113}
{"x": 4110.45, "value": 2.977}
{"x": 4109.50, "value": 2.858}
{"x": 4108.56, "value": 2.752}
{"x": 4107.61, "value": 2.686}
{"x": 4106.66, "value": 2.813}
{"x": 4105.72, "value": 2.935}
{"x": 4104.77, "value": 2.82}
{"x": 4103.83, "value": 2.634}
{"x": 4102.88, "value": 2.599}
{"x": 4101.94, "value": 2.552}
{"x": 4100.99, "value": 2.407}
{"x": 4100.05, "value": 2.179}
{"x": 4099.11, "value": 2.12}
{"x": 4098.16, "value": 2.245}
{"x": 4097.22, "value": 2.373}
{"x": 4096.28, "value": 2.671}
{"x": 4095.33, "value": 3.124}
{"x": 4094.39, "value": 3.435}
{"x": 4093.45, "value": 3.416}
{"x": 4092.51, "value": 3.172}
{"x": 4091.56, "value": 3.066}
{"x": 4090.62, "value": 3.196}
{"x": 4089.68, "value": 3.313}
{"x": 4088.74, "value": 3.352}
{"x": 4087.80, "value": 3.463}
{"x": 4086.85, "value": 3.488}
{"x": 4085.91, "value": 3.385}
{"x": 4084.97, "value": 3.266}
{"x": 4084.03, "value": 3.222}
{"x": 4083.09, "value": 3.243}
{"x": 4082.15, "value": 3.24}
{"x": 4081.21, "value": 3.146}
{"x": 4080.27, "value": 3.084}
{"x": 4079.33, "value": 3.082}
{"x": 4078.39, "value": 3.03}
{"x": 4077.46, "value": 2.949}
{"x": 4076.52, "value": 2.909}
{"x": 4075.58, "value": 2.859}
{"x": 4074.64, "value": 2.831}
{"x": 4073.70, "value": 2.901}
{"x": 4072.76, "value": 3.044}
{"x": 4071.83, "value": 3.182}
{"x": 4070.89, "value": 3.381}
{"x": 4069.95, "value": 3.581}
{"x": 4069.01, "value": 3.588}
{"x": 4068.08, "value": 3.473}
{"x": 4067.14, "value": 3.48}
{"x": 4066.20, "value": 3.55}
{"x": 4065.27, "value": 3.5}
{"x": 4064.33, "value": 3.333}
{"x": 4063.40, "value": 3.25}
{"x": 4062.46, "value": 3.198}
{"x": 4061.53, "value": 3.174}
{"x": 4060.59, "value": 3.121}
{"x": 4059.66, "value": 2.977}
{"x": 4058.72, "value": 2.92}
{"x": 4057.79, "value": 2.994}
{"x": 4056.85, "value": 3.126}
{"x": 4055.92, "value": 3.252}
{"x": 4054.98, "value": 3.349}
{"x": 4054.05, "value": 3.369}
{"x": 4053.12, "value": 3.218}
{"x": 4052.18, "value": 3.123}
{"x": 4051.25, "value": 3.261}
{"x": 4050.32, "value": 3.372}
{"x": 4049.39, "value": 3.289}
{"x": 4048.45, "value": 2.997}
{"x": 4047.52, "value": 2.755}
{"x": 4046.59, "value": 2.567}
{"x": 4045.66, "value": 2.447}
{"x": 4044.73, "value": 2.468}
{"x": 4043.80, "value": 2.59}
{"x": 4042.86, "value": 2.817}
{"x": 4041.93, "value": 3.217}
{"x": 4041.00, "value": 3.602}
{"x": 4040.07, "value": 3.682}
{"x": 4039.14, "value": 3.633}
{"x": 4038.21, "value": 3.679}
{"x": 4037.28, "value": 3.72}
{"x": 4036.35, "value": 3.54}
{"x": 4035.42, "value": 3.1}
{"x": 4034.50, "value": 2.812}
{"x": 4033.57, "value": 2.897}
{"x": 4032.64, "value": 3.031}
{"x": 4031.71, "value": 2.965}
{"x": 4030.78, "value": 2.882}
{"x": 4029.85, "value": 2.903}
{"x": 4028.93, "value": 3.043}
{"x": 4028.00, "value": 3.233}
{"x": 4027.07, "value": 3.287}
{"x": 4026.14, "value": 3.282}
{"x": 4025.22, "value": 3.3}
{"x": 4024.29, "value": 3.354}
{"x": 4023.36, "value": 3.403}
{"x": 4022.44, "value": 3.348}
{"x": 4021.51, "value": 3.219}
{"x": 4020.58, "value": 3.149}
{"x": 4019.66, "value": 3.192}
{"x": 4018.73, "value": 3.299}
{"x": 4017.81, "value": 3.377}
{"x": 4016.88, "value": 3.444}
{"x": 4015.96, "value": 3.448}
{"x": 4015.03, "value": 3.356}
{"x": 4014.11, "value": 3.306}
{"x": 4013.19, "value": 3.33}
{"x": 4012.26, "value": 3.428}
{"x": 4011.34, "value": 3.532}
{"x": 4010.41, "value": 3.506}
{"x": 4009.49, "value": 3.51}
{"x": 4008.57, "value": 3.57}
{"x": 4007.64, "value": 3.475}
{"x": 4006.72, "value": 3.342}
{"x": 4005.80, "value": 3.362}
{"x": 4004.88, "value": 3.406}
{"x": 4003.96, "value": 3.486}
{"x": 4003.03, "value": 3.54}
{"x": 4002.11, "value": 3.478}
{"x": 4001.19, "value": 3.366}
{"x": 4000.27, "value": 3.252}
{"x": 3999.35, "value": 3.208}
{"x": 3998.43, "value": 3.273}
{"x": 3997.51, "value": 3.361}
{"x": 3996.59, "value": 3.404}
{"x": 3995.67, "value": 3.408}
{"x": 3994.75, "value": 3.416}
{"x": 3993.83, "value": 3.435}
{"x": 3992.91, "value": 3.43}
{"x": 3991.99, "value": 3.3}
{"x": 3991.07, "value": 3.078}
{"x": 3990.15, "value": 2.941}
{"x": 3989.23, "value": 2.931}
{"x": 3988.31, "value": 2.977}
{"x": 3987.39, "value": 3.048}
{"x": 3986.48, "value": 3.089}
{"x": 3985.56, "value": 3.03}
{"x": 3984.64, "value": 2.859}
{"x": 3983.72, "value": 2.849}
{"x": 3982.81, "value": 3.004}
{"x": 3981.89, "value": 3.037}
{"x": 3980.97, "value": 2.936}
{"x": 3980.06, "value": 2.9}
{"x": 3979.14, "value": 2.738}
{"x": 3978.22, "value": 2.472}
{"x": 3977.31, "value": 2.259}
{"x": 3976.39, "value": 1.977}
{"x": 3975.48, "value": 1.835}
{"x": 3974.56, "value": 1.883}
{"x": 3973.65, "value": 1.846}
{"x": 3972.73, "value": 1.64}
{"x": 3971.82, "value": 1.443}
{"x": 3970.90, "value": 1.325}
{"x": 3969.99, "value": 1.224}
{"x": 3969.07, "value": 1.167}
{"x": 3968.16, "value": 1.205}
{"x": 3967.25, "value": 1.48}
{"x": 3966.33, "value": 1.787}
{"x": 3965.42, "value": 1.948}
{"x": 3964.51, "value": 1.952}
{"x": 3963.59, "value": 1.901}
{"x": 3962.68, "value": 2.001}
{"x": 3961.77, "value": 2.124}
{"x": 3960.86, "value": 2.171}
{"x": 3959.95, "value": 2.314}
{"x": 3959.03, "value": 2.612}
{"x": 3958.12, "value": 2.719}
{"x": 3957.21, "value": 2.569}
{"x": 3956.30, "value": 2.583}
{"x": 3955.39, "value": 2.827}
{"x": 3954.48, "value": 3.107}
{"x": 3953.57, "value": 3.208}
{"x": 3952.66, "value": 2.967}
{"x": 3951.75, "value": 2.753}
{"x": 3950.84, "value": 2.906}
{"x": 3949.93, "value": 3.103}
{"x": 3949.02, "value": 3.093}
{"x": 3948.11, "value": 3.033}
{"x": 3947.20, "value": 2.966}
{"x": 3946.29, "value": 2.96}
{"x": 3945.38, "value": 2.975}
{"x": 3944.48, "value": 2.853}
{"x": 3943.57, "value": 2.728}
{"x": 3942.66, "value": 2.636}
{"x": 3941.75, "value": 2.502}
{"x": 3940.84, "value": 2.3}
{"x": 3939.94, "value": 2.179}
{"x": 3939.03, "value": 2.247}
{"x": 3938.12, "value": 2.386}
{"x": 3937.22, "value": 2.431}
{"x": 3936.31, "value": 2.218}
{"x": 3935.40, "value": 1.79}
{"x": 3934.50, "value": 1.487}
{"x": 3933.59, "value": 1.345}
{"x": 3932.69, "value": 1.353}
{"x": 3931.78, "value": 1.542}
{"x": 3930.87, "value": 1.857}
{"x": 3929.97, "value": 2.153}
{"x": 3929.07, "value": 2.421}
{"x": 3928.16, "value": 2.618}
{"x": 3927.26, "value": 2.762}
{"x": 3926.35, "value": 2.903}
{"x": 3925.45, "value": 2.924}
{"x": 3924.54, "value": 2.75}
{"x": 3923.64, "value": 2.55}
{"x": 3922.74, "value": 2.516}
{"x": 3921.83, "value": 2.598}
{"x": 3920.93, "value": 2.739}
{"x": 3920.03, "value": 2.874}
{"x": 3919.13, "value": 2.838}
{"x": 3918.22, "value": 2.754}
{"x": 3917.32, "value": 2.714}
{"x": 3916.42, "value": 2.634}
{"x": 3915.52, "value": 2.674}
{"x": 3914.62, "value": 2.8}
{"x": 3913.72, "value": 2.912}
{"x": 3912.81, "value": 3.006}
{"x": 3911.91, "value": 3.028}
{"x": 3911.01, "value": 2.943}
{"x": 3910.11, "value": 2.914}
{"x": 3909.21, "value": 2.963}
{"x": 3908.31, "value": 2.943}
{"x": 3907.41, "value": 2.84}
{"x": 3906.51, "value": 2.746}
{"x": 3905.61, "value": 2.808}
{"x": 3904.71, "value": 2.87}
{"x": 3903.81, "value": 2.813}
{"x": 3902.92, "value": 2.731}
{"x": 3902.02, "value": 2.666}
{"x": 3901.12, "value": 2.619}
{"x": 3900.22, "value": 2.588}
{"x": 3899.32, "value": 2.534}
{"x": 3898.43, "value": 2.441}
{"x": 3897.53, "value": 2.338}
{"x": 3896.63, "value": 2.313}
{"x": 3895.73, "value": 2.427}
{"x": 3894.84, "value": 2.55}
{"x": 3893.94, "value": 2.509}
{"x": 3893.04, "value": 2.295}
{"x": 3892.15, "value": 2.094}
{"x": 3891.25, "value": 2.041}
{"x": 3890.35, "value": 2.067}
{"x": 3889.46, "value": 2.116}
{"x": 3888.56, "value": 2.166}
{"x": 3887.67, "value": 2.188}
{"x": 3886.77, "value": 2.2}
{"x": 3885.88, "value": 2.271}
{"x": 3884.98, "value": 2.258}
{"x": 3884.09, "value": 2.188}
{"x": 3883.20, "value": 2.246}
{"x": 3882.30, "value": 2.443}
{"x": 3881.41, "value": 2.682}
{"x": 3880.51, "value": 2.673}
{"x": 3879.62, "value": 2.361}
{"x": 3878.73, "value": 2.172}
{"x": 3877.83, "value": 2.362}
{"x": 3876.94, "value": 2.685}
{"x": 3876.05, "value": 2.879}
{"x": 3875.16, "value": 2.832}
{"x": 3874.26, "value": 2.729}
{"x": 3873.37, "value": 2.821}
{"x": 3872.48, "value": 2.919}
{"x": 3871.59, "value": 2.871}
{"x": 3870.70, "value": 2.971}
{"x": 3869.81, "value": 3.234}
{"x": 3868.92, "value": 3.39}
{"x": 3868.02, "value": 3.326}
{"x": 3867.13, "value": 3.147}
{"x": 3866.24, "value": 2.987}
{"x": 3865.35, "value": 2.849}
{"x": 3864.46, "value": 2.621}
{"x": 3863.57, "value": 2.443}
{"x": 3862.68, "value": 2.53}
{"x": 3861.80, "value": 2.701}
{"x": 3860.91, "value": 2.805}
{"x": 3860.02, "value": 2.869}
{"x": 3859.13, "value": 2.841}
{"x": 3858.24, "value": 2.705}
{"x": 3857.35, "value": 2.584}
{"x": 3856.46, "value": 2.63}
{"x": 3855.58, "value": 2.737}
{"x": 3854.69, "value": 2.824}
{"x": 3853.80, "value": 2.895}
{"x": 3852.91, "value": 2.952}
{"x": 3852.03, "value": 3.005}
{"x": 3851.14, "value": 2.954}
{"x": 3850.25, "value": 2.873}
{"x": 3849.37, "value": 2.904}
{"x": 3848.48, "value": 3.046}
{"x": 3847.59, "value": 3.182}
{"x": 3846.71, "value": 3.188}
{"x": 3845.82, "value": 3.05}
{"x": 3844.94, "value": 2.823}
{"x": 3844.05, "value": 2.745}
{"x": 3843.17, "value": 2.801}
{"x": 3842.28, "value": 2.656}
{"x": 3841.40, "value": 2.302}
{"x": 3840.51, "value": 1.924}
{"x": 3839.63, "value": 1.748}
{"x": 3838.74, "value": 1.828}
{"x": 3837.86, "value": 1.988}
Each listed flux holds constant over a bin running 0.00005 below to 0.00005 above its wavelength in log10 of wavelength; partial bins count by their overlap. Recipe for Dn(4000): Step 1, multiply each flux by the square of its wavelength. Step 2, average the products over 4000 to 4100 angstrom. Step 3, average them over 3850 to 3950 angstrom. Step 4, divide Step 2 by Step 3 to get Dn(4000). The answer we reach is 1.32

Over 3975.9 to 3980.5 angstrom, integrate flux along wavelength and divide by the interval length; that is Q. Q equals 2.46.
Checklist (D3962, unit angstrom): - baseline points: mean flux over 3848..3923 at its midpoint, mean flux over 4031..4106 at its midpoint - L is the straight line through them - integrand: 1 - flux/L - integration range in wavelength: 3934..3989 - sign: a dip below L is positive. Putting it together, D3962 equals 8.5 angstrom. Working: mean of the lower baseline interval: 2.68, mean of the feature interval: 2.41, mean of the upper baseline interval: 3.09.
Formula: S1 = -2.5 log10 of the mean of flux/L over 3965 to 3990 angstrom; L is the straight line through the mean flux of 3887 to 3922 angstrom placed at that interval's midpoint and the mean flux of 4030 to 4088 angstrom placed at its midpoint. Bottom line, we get 0.26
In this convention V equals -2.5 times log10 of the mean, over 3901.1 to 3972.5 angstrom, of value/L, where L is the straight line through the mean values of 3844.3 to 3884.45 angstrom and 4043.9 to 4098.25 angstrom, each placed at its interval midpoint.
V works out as 0.180 mag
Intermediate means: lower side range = 2.8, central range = 2.47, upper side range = 3.14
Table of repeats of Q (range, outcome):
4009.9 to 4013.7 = 3.45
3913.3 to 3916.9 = 2.76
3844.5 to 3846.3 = 2.94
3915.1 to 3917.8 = 2.68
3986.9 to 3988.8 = 3.02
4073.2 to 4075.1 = 2.86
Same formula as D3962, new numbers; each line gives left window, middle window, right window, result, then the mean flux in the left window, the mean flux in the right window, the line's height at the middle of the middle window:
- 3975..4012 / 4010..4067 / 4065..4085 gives -0.7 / 3.13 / 3.2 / 3.17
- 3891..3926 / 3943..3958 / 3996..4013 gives 0.5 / 2.68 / 3.42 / 3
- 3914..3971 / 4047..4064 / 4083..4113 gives -2.2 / 2.41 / 2.94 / 2.79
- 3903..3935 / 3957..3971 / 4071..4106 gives 4.1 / 2.59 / 2.98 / 2.69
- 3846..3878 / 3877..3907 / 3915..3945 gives 2.7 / 2.88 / 2.4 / 2.67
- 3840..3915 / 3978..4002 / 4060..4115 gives -1.9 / 2.68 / 3.06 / 2.89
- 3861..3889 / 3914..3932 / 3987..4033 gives 1.8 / 2.65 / 3.29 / 2.88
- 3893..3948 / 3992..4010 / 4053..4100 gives -3.4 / 2.56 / 3.14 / 2.86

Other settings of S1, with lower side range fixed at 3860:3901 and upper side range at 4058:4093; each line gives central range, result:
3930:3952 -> 0.16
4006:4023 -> -0.13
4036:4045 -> -0.07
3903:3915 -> -0.09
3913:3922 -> -0.03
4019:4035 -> -0.03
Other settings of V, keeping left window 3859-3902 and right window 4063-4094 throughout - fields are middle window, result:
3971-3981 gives 0.34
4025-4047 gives 0.00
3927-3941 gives 0.32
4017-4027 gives -0.08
